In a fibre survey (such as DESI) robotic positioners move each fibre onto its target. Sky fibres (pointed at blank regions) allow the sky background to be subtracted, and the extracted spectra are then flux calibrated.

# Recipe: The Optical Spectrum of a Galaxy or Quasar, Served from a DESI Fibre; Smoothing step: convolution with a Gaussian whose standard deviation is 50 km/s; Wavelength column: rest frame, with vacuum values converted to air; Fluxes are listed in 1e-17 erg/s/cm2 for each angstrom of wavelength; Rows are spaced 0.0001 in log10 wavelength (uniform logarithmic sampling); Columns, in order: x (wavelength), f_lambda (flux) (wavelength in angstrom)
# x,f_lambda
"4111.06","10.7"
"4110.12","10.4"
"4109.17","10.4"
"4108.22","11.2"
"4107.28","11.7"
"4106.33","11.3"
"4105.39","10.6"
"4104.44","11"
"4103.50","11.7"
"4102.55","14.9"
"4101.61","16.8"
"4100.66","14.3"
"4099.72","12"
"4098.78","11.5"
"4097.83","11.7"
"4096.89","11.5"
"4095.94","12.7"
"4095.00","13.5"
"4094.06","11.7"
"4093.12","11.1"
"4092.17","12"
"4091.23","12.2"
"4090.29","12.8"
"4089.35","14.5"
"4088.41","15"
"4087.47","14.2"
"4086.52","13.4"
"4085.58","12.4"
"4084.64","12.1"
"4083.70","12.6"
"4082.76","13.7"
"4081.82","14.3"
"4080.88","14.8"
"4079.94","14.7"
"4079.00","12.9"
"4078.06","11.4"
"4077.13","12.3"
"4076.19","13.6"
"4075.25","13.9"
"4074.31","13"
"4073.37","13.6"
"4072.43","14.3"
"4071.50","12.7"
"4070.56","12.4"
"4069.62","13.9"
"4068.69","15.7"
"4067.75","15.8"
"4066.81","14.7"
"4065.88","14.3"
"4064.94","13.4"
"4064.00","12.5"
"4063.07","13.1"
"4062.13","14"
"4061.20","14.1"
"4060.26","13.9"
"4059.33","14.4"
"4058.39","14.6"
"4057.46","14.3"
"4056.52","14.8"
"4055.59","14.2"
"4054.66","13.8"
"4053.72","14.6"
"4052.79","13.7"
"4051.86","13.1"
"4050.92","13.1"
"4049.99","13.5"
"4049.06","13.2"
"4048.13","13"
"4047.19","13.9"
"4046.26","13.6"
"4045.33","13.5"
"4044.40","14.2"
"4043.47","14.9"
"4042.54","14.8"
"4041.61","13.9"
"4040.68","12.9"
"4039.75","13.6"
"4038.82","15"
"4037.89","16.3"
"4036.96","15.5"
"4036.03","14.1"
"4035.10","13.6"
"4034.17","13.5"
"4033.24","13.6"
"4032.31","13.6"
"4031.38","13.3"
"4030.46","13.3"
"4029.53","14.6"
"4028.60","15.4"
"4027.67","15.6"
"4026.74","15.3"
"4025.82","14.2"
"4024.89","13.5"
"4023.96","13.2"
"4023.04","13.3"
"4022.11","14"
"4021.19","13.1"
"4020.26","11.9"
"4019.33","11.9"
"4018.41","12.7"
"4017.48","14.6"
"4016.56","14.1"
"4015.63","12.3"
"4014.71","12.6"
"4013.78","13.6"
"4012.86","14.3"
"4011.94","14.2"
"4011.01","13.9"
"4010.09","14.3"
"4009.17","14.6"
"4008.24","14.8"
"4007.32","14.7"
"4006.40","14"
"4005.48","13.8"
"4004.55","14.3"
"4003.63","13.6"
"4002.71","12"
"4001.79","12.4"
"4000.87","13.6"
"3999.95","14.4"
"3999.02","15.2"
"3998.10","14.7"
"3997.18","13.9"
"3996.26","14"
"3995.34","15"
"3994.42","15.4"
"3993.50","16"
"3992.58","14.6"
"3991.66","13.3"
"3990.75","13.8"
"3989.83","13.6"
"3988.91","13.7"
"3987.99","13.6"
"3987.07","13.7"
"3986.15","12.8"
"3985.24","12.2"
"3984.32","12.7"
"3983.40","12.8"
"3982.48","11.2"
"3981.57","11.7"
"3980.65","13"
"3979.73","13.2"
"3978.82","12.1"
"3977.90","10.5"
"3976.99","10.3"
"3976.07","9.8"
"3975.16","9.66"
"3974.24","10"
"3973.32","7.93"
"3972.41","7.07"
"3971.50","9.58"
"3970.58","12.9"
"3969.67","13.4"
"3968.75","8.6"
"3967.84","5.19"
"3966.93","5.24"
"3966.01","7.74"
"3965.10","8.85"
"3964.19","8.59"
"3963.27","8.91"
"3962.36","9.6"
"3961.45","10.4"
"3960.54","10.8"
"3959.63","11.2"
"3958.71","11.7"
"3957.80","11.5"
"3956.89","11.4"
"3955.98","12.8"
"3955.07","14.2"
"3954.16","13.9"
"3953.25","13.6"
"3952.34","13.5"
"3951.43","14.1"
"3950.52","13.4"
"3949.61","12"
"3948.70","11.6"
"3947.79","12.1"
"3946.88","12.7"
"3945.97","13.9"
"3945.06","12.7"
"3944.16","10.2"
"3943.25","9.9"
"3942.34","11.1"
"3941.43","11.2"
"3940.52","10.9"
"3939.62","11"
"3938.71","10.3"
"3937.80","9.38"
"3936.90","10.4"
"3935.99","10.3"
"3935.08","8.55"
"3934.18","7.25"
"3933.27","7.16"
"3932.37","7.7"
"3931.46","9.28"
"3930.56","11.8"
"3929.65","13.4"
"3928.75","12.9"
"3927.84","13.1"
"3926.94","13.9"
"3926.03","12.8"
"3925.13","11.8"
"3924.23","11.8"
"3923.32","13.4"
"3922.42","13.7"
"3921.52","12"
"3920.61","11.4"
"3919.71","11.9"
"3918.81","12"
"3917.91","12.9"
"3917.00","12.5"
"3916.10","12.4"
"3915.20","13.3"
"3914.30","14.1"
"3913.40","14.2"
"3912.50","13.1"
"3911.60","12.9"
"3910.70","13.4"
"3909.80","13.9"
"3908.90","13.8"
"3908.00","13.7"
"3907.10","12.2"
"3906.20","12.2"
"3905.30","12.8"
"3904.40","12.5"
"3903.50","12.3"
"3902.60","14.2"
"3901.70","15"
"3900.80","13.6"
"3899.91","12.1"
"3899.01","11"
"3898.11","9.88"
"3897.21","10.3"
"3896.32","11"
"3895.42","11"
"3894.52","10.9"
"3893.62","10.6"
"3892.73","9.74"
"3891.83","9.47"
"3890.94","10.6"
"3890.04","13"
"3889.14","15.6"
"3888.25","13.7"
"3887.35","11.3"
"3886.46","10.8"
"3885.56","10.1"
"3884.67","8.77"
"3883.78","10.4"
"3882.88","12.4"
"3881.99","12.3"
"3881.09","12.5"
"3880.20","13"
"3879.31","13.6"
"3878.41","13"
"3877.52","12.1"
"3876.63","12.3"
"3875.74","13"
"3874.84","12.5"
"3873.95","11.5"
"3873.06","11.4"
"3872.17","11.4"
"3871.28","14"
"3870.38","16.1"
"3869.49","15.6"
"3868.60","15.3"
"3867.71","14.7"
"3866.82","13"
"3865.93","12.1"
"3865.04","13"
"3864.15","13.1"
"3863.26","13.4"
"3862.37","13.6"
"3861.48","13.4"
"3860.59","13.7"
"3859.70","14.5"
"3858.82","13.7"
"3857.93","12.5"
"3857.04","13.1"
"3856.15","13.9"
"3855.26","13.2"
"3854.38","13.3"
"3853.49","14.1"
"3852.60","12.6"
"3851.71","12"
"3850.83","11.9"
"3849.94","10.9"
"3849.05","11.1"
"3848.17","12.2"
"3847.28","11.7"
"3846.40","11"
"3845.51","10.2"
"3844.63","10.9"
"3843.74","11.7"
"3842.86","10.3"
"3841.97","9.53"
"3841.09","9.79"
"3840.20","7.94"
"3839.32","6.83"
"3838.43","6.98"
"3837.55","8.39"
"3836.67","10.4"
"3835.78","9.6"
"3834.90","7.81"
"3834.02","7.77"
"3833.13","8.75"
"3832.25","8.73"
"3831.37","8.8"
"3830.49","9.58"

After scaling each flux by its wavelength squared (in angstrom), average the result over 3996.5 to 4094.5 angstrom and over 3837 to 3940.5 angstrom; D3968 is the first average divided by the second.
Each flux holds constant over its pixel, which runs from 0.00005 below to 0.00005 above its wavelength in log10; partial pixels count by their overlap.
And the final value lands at 1.24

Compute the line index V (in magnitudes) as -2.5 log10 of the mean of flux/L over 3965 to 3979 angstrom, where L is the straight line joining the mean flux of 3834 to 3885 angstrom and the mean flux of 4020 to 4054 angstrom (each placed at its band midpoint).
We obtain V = 0.39 mag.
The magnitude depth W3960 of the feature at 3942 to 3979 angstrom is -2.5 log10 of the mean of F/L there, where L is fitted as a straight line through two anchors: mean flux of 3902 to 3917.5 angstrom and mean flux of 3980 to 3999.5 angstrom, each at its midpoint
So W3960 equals 0.24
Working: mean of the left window 13.2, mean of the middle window 10.8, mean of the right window 13.7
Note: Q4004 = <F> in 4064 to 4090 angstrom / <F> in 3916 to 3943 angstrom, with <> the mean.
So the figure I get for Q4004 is 1.2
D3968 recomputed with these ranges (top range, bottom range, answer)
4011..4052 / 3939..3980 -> 1.31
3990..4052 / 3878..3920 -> 1.21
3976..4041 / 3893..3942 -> 1.20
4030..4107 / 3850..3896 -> 1.18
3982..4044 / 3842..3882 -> 1.18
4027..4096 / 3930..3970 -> 1.36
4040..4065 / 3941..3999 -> 1.22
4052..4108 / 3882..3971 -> 1.24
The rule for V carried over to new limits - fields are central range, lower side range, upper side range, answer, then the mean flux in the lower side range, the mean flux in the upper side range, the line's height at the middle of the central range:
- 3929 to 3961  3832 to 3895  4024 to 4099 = 0.11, 11.8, 13.7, 12.5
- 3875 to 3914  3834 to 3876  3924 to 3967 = -0.06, 11.9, 11.1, 11.6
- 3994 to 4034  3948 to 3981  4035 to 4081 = -0.12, 10.8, 13.9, 12.4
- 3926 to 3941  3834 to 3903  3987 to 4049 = 0.21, 11.9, 14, 12.8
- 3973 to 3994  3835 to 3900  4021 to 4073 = 0.08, 11.8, 14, 13.2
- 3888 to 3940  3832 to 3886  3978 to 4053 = 0.05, 11.8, 13.7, 12.5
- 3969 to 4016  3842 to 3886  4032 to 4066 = 0.05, 12.5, 13.9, 13.5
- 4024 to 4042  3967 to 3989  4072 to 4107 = -0.19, 11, 13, 12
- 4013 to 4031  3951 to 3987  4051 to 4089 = -0.10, 10.9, 13.7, 12.4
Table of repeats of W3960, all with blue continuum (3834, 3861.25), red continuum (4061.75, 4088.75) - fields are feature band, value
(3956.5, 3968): 0.30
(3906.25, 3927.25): -0.09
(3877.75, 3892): -0.04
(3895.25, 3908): -0.04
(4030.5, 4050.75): -0.06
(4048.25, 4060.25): -0.04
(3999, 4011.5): -0.09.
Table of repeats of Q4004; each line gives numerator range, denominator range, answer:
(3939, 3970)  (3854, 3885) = 0.85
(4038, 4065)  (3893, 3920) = 1.11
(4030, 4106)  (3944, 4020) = 1.10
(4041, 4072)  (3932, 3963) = 1.24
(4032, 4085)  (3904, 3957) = 1.15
